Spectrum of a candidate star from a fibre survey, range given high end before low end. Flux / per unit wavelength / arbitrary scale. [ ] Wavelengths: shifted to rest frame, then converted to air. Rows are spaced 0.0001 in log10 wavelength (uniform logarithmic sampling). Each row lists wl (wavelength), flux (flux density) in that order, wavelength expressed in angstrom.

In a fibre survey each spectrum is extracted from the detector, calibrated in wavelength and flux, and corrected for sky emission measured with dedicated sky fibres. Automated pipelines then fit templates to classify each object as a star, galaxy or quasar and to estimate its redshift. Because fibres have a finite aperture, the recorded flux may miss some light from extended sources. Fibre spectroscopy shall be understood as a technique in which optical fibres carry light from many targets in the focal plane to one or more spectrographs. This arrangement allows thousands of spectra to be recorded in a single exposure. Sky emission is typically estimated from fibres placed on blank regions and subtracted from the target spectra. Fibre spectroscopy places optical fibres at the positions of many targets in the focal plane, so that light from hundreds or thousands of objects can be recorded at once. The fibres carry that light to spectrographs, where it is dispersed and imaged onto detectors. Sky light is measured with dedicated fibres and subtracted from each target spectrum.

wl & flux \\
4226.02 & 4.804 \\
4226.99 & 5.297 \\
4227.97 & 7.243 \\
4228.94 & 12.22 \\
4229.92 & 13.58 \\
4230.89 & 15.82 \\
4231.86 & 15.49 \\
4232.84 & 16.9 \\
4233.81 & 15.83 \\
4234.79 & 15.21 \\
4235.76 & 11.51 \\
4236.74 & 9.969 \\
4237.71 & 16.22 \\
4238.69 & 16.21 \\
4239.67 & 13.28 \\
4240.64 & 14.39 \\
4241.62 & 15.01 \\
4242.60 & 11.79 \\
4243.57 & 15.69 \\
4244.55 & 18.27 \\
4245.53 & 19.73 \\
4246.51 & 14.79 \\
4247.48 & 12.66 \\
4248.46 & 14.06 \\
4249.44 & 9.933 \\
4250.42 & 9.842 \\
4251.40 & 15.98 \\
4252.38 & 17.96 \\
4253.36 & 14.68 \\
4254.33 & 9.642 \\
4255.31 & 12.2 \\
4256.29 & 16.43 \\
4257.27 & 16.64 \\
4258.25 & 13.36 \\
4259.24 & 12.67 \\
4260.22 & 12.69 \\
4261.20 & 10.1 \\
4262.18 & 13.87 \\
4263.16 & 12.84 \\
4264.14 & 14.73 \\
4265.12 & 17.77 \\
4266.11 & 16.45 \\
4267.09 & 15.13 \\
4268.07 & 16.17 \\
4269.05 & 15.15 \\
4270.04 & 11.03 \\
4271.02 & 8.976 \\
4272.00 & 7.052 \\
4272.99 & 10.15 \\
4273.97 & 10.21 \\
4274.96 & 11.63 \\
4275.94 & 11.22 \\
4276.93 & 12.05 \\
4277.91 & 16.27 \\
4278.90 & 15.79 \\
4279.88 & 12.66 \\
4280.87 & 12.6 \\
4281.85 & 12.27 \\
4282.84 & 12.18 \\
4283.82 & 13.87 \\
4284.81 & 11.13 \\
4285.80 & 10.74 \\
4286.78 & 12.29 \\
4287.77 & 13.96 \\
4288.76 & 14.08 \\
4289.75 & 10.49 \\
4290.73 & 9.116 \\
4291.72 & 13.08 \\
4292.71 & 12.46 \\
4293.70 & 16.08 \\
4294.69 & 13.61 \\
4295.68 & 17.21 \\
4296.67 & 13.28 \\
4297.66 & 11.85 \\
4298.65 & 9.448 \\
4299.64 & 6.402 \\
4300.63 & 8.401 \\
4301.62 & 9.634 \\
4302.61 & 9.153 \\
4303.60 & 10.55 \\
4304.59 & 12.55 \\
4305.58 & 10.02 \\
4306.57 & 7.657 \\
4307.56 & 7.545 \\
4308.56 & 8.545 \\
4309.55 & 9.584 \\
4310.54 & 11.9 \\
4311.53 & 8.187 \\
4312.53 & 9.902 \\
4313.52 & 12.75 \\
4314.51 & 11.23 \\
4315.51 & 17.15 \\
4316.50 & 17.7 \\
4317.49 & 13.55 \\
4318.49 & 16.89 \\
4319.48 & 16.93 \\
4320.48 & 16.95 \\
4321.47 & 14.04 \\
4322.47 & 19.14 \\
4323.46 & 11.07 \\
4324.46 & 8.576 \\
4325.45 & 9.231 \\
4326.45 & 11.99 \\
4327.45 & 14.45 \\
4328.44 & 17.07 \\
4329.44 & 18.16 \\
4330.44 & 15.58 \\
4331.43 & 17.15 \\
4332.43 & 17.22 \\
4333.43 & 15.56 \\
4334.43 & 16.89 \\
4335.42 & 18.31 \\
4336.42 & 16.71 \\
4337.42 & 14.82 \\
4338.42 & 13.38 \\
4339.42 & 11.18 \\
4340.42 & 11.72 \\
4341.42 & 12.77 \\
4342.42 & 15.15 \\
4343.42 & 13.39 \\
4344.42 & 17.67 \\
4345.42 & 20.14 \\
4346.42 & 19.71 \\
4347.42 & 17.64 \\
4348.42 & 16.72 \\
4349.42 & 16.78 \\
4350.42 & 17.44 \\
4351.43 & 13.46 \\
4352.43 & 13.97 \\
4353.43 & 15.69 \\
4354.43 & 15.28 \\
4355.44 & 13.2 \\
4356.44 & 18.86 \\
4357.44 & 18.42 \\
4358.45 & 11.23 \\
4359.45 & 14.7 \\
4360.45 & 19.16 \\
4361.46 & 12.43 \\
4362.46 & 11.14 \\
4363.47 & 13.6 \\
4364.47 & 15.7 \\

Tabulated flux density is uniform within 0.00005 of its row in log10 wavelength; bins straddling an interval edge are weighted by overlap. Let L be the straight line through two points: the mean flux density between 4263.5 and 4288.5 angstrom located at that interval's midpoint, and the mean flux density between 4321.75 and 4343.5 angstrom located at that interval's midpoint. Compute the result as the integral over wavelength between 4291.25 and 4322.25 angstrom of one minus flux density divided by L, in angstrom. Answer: 3.7 angstrom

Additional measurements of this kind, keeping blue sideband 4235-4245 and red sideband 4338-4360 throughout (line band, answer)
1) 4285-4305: 4.2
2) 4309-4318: 1.6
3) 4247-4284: 3.6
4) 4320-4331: 0.7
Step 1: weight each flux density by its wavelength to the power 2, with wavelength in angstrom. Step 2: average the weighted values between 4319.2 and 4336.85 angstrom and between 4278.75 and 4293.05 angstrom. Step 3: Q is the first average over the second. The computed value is 1.3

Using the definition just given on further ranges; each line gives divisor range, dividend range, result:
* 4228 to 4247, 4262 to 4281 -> 0.91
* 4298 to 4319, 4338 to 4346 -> 1.35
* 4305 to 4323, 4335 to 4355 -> 1.24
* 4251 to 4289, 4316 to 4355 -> 1.20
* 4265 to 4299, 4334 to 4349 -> 1.27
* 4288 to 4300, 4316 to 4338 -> 1.26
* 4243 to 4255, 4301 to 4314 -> 0.70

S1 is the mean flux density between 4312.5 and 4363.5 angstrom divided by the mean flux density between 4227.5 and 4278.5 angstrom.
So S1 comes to 1.11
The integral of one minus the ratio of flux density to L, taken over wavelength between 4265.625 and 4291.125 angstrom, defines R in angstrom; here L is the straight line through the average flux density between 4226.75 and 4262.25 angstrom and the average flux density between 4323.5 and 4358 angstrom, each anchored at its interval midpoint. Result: 3.4 angstrom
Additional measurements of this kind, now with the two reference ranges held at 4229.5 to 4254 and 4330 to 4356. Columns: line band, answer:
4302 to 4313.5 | 4.2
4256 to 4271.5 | 0.9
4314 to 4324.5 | 0.2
